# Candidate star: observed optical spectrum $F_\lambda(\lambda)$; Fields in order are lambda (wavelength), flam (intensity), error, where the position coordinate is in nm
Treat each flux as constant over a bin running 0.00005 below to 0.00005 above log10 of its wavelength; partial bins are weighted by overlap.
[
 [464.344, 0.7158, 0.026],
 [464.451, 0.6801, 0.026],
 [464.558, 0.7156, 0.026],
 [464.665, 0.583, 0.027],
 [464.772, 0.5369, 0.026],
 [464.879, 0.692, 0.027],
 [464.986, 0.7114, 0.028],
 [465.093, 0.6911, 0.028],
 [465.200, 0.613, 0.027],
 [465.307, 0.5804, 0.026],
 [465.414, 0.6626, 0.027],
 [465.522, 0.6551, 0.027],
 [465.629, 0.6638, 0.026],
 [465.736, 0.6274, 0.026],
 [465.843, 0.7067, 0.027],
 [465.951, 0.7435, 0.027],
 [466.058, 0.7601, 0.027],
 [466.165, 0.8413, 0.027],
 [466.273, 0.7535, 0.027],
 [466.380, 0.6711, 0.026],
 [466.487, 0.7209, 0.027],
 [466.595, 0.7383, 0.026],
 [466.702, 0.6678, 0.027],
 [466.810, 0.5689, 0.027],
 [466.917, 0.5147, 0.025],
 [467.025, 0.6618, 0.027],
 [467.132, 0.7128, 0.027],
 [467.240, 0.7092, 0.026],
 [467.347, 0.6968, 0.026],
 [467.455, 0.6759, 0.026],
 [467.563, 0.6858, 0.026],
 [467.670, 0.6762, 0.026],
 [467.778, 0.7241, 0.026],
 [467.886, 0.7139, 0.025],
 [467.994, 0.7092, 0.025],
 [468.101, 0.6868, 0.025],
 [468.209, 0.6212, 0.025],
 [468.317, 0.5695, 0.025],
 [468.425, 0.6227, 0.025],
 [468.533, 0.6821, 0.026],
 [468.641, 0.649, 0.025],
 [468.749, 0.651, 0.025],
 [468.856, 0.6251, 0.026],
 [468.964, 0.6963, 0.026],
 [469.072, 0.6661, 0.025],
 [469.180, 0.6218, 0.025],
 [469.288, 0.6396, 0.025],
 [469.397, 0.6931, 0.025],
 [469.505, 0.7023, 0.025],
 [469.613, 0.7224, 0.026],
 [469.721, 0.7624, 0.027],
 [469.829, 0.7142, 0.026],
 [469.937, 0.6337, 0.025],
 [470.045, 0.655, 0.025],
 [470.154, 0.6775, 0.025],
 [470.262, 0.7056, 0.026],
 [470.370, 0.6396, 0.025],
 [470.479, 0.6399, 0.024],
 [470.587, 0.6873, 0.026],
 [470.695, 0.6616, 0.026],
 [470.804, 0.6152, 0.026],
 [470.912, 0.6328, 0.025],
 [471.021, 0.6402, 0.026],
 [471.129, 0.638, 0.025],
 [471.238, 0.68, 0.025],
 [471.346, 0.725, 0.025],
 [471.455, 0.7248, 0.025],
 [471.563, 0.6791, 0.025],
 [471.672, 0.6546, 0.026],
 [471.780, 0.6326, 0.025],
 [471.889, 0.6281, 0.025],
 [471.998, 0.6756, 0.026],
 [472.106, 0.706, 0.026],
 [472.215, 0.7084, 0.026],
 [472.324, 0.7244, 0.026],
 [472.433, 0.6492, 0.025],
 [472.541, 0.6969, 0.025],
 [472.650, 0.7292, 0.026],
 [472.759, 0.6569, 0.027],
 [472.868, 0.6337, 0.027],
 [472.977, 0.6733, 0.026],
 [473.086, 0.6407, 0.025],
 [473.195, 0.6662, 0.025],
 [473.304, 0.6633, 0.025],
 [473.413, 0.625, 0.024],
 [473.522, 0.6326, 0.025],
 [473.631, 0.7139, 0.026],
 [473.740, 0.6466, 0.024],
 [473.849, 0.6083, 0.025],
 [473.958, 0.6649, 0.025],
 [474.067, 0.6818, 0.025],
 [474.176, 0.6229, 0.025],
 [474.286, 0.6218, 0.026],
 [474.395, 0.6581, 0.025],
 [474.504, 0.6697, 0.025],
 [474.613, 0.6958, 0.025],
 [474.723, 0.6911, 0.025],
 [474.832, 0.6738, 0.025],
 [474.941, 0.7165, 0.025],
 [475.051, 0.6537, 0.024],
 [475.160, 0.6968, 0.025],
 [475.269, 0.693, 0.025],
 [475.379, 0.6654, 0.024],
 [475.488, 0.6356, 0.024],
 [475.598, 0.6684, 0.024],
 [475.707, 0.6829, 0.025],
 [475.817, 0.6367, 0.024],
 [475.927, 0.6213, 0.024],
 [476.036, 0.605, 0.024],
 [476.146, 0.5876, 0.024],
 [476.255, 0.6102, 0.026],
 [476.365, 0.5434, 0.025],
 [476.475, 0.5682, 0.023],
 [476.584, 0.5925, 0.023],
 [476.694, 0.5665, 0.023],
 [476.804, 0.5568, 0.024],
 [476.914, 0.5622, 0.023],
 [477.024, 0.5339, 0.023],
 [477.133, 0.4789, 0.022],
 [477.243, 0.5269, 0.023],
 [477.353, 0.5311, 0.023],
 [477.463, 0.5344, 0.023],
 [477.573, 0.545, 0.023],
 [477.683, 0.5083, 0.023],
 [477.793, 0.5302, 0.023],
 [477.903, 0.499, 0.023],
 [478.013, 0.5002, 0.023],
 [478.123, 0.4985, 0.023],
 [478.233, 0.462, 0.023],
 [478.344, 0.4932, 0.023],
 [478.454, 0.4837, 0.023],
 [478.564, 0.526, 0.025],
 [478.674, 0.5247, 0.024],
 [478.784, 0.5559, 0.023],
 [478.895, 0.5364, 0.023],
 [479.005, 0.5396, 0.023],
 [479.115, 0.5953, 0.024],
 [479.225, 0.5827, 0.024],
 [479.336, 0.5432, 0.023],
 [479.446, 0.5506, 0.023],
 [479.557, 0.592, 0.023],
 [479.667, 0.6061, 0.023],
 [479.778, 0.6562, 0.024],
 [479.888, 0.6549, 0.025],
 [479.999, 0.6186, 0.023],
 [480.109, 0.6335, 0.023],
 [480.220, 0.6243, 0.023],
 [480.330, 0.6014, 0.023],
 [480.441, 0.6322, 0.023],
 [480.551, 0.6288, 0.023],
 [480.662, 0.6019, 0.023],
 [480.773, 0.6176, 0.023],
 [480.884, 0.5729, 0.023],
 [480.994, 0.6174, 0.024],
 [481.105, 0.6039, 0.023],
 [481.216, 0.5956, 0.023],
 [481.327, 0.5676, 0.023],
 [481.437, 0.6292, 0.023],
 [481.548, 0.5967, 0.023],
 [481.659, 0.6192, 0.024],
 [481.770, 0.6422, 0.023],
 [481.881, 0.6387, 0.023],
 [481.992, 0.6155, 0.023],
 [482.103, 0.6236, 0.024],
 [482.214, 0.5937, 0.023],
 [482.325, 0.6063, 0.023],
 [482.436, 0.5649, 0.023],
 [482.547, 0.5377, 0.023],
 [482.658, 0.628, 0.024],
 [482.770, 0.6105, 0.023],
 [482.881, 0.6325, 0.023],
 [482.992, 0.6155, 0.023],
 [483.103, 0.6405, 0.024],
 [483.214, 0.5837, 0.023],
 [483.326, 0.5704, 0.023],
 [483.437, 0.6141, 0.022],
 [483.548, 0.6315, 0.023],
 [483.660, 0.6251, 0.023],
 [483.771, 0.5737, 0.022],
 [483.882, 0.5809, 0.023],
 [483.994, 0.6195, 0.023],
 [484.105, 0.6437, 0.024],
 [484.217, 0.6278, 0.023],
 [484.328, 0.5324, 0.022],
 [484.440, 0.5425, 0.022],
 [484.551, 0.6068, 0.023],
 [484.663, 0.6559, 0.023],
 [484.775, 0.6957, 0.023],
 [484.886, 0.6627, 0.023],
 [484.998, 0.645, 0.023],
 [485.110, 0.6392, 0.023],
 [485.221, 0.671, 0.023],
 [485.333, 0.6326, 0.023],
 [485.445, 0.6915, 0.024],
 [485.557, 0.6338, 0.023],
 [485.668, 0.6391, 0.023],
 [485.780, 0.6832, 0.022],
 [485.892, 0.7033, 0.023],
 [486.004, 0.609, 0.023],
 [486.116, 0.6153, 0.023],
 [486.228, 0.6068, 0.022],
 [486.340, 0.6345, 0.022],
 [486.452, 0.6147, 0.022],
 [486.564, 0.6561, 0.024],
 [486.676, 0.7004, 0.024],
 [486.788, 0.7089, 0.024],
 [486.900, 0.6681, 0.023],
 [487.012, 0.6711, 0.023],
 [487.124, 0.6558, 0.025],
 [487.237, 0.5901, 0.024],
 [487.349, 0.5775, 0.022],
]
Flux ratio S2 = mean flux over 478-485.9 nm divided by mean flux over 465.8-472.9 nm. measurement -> 0.9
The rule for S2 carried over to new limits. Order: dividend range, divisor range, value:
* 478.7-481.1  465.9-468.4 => 0.87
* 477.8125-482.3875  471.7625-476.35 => 0.88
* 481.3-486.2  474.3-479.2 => 1.06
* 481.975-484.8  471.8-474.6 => 0.91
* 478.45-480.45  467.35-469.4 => 0.88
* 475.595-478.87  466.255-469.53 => 0.82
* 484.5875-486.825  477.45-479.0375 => 1.27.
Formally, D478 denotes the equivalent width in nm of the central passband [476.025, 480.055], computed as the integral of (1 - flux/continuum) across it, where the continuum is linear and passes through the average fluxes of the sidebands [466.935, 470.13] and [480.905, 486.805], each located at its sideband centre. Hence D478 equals 0.571 nm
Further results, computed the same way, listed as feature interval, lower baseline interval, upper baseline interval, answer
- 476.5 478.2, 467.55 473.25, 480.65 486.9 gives 0.303 nm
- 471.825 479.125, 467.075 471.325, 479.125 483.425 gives 0.315 nm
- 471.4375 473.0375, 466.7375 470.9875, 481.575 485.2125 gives -0.059 nm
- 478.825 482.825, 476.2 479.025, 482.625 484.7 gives -0.219 nm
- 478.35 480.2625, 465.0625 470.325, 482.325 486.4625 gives 0.188 nm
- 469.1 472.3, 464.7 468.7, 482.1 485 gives -0.073 nm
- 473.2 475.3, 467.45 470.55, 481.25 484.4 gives -0.060 nm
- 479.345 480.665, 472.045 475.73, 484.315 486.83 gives 0.083 nm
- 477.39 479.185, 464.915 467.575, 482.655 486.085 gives 0.344 nm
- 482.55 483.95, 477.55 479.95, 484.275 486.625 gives 0.001 nm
